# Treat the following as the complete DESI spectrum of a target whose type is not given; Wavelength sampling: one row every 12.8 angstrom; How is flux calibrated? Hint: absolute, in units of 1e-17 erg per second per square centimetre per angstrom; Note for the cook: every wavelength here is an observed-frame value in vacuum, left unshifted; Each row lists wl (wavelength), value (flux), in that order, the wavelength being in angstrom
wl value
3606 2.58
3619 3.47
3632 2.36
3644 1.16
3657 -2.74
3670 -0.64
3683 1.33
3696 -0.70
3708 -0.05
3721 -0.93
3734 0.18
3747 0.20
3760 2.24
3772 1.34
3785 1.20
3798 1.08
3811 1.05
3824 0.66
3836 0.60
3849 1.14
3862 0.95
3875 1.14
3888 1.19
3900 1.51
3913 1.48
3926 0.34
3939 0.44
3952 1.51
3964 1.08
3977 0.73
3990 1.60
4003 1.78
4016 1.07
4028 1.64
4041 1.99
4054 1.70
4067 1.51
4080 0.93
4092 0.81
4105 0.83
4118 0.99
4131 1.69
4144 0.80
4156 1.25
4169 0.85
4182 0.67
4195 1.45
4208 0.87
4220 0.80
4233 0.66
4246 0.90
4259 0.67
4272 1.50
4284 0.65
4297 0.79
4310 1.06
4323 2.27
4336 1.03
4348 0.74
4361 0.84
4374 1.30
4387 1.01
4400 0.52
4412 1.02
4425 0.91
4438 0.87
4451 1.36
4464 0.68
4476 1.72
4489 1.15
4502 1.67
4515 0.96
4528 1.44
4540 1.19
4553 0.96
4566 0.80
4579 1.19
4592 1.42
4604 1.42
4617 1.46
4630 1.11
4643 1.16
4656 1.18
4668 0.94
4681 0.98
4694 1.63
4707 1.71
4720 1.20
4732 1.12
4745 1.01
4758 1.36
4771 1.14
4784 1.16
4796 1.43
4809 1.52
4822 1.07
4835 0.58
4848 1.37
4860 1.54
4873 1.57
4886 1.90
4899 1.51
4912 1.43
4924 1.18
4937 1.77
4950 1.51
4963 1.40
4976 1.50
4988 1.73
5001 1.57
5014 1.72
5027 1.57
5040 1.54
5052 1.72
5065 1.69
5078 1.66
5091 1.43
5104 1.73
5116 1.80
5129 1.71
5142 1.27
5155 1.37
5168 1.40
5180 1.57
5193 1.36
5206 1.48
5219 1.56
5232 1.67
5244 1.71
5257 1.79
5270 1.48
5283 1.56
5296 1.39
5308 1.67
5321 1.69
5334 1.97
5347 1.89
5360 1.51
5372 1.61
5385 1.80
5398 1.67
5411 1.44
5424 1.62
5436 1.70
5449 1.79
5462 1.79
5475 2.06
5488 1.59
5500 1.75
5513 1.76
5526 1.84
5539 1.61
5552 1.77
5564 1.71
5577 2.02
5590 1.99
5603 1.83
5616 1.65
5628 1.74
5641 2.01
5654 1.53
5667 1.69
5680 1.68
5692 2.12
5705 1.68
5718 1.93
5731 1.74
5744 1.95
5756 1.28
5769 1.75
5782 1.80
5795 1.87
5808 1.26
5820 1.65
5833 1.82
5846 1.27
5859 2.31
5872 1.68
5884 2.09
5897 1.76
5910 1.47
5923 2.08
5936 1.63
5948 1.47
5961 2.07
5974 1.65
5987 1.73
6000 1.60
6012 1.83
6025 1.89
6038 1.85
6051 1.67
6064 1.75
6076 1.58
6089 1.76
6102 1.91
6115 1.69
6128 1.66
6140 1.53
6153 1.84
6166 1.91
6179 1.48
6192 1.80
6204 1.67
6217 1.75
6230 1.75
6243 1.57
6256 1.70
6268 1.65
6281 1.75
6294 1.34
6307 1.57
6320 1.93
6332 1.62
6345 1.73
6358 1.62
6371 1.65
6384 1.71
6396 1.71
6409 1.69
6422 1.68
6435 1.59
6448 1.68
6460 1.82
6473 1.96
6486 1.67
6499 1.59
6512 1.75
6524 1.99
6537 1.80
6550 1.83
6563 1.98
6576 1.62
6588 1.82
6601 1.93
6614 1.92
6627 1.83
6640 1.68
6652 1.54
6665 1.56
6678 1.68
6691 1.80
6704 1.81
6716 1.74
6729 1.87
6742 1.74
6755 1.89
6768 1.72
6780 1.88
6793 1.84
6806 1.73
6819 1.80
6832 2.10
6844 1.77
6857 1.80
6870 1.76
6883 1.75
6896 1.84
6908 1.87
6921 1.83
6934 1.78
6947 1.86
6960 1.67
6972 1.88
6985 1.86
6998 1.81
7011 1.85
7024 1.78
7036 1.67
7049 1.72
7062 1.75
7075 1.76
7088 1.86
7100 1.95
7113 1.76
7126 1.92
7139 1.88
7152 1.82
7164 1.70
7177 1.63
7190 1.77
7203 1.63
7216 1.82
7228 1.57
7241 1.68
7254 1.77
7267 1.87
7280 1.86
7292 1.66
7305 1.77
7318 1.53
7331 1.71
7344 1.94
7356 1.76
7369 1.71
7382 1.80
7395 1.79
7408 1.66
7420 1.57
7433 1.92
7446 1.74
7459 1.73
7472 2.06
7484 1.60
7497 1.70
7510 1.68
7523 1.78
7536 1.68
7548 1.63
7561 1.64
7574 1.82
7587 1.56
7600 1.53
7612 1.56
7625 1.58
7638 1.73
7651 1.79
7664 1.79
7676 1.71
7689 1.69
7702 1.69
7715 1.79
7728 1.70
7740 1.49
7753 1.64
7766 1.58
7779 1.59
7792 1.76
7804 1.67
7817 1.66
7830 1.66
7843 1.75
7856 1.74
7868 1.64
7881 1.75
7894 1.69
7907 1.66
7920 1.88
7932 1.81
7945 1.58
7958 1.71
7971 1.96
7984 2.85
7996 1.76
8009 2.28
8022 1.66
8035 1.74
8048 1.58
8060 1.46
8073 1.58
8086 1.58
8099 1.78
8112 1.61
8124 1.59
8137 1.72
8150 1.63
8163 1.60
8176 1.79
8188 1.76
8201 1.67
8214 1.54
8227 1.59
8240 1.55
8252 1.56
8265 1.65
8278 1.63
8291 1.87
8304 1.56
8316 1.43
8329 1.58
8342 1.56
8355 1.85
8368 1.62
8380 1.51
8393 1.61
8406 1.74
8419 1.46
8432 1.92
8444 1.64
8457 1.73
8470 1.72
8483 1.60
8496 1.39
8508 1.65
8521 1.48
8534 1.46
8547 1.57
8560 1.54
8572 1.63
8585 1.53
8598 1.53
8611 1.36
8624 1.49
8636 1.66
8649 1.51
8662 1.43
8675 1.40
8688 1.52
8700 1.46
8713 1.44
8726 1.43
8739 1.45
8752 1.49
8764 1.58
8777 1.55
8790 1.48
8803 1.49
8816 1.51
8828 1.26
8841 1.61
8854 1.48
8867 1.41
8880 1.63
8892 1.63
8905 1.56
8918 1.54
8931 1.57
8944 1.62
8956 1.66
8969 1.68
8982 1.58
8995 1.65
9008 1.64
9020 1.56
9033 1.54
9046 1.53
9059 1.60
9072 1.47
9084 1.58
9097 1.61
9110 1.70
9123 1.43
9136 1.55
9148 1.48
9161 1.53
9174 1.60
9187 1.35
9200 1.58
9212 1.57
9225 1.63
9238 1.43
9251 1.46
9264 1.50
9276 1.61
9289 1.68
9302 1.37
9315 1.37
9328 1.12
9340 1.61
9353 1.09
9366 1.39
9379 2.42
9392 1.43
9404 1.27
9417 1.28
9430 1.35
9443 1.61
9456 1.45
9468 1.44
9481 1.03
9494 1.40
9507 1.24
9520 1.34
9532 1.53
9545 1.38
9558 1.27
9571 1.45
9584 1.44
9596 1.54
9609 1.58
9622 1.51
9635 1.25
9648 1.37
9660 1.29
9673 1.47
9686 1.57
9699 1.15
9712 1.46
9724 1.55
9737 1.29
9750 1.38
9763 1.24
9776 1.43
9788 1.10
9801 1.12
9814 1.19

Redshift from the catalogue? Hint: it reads 0.22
